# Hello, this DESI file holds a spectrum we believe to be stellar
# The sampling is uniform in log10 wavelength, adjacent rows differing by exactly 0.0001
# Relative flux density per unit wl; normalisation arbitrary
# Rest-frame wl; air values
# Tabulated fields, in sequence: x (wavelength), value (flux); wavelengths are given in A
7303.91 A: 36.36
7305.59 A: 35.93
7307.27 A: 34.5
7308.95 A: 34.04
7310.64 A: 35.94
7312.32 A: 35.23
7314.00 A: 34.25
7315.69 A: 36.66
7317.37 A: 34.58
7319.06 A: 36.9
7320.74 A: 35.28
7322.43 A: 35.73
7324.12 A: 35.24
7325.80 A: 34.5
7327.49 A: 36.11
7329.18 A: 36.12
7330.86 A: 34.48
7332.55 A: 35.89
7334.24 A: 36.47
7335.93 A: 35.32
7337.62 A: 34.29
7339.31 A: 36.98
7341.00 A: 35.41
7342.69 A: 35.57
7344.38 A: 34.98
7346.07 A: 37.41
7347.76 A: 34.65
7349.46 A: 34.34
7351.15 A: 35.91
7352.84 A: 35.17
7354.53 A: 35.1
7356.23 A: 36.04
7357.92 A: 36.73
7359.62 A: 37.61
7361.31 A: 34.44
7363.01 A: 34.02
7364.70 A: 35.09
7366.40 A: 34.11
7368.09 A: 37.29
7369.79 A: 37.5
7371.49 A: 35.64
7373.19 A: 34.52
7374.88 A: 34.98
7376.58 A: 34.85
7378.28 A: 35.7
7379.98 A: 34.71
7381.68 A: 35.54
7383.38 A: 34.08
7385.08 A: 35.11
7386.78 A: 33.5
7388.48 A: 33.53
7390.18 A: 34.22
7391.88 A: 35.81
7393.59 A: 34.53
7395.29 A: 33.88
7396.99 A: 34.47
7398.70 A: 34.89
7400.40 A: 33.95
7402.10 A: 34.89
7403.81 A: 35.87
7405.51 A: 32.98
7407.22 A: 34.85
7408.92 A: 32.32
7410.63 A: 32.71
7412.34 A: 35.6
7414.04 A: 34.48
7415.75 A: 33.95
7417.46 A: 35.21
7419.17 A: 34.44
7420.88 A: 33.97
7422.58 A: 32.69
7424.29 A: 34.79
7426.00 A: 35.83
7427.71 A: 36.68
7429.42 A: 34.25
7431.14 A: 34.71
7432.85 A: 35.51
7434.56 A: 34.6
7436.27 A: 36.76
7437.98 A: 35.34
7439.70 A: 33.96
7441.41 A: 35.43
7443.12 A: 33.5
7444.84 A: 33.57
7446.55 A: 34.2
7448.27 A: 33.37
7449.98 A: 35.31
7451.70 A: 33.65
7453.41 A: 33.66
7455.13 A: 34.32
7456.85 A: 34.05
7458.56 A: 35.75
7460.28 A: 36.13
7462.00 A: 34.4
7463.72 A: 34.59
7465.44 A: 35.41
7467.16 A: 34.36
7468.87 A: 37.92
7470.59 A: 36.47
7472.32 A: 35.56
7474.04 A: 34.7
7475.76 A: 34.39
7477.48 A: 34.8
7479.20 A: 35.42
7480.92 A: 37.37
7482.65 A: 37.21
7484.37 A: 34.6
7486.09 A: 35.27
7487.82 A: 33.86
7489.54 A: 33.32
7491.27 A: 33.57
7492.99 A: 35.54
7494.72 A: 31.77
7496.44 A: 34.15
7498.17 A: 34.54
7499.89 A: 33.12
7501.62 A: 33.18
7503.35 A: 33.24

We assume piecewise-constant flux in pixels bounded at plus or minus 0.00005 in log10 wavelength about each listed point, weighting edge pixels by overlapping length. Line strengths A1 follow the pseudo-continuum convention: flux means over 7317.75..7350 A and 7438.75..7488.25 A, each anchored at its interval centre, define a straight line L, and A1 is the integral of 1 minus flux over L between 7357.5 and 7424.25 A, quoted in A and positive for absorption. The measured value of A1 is 1.1 A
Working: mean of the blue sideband 35.6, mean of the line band 34.7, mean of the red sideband 34.9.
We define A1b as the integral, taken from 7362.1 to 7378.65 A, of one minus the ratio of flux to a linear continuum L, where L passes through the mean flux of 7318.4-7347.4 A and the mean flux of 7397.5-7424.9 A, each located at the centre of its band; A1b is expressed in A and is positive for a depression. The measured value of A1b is -0.2 A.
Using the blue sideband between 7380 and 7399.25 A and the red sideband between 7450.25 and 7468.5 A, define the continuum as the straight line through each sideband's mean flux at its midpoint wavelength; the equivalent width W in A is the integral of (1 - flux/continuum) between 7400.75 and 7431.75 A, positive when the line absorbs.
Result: 0.1 A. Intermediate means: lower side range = 34.5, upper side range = 34.7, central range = 34.4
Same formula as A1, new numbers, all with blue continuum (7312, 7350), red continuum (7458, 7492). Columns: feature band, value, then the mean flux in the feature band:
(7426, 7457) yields 0.6 A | 34.6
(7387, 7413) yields 0.8 A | 34.3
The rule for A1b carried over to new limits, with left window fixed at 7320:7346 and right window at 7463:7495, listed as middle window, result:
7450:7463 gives 0.2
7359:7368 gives 0.1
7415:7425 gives 0.3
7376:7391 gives 0.3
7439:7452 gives 0.4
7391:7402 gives 0.2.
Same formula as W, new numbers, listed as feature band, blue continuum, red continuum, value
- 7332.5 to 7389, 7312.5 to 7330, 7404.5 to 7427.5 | -0.6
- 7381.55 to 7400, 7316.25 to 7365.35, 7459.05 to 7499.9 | 0.5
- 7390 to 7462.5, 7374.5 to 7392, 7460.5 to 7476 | 1.0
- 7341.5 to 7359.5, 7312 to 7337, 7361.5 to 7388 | -0.2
